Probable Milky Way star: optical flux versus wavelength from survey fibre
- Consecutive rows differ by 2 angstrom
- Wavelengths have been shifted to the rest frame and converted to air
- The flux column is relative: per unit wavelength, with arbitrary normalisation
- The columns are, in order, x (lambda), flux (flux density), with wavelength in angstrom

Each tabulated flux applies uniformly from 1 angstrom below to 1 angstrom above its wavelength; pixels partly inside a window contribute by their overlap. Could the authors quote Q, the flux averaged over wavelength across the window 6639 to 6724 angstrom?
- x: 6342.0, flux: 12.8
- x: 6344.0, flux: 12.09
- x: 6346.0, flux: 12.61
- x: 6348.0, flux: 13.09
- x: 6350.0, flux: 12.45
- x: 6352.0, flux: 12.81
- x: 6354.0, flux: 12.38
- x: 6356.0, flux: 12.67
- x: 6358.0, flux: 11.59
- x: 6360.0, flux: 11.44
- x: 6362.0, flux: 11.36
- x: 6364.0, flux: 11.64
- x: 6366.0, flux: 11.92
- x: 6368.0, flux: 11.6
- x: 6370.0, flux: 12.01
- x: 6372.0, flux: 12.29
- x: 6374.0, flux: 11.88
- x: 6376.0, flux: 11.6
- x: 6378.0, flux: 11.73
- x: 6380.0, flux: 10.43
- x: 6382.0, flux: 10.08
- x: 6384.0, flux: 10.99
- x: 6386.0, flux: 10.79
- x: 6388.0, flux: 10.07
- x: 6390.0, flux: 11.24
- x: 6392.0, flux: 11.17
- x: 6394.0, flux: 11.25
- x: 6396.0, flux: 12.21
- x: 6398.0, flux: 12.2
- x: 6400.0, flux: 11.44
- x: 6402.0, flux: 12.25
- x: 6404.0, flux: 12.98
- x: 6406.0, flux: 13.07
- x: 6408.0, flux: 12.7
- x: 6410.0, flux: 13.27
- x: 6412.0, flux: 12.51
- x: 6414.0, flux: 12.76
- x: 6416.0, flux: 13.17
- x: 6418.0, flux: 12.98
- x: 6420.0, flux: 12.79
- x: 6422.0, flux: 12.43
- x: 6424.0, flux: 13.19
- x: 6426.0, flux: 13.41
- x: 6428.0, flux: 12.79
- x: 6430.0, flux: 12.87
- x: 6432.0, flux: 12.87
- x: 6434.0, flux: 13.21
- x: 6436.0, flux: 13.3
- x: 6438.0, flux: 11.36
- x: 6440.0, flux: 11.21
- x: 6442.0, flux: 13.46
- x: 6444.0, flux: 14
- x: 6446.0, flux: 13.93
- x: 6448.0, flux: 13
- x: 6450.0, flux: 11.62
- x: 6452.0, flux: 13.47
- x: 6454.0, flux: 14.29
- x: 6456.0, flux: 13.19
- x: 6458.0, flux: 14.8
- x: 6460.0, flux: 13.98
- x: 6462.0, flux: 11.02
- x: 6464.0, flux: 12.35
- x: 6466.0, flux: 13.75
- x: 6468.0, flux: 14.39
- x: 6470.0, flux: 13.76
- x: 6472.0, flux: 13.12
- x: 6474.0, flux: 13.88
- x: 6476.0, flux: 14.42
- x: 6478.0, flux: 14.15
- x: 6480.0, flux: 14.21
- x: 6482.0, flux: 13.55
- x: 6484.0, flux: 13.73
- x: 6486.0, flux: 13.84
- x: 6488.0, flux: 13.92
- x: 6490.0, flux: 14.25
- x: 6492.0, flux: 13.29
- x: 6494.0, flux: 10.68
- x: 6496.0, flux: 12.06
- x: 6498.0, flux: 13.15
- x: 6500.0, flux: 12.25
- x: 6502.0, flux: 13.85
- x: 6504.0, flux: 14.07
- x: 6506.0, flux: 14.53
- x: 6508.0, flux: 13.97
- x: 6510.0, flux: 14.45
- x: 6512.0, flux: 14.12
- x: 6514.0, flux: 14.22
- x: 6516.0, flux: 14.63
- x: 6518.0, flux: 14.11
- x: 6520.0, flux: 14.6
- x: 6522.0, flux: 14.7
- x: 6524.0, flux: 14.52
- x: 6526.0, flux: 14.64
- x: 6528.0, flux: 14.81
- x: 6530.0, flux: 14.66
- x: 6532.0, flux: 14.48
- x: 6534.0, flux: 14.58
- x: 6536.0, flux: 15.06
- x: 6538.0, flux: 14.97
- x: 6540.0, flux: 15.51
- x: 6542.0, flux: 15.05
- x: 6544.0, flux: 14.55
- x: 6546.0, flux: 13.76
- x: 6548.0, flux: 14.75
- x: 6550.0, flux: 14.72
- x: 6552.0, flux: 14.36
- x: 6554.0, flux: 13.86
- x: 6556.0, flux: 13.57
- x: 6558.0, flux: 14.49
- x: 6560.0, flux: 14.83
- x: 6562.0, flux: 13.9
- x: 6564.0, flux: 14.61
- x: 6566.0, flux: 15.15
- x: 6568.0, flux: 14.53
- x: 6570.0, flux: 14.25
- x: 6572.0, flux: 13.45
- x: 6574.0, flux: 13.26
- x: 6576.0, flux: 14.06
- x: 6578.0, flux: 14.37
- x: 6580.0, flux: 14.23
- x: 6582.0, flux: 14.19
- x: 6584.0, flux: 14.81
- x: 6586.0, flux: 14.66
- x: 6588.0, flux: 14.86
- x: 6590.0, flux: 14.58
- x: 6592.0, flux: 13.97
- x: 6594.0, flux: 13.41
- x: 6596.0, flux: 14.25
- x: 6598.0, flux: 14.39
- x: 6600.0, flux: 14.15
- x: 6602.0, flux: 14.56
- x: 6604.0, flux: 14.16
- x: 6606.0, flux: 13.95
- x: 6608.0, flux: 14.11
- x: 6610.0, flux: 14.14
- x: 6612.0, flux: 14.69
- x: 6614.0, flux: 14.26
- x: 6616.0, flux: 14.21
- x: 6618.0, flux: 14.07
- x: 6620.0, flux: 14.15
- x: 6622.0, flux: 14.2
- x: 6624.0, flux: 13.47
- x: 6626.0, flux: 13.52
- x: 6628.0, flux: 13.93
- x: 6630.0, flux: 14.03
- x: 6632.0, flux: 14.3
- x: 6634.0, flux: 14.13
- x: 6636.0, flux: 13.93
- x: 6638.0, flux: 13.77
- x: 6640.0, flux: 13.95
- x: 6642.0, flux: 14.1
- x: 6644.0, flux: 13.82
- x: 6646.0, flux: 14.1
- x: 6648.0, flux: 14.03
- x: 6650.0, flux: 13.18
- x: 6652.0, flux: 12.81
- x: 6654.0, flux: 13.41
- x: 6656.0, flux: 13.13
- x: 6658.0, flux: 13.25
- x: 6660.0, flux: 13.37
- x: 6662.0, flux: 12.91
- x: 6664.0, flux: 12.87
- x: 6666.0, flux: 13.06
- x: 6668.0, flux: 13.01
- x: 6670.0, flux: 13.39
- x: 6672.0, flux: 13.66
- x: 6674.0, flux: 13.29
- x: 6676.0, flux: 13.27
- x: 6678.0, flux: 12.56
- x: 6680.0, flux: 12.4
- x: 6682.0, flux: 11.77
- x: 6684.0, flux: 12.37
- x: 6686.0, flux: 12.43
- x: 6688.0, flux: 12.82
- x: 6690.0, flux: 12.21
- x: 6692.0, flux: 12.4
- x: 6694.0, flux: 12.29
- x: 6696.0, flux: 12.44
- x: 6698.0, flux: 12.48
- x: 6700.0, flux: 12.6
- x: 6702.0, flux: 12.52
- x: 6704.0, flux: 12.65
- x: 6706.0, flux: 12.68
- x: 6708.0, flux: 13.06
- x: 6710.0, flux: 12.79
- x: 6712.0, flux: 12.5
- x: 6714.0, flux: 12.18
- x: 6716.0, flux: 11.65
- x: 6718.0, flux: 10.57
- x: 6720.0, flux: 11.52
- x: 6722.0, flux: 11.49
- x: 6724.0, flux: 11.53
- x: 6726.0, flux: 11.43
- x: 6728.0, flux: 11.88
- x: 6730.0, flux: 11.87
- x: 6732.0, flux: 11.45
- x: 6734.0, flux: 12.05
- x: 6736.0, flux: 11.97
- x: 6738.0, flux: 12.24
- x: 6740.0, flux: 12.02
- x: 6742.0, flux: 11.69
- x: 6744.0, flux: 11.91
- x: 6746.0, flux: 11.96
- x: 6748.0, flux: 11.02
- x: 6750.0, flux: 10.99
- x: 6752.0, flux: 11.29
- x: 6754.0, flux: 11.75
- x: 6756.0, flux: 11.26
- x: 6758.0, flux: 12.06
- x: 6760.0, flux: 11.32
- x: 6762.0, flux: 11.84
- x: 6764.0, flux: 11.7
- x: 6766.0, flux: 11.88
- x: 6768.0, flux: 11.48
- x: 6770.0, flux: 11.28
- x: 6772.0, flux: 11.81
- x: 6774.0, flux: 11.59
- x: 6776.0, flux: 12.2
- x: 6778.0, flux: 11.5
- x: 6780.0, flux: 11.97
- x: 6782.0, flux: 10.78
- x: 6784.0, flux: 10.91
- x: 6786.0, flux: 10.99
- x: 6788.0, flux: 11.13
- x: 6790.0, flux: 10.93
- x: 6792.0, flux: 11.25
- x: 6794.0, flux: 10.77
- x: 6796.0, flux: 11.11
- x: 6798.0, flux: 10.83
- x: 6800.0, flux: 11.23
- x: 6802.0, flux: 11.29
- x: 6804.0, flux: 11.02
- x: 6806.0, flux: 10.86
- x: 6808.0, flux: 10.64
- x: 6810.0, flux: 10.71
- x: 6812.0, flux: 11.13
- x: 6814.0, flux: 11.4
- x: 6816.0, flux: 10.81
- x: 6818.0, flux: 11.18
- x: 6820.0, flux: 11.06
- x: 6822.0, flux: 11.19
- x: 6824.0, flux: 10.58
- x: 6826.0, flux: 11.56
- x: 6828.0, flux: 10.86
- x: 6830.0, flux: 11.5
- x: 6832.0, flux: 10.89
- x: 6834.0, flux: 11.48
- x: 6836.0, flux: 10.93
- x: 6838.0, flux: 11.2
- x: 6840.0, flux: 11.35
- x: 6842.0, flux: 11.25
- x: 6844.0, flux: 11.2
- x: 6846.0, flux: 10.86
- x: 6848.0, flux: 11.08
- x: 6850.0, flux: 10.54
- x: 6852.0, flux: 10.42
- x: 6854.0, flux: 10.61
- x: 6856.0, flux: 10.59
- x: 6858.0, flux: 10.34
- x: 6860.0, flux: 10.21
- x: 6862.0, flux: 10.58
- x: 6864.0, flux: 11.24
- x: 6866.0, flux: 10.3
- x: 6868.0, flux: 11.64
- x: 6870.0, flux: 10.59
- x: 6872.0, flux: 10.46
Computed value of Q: 12.8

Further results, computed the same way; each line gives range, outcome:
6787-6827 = 11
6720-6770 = 11.7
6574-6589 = 14.4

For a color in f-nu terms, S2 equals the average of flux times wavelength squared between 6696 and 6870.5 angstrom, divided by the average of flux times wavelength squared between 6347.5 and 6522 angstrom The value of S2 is 0.99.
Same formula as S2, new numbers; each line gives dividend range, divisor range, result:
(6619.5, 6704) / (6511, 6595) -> 0.95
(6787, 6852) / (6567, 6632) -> 0.83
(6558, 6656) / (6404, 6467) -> 1.14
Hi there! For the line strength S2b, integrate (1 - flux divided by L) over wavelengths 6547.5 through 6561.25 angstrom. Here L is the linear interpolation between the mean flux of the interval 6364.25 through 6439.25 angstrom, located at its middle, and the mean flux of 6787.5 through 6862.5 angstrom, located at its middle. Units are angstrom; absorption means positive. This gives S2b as -3.1 angstrom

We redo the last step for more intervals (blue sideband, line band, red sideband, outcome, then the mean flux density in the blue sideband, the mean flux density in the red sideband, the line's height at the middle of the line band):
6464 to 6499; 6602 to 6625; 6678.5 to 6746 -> -2.6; 13.5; 12.1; 12.7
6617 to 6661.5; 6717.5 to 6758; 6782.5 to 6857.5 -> 2.1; 13.7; 11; 12.3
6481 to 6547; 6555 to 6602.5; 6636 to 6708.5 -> -2.2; 14.1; 13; 13.6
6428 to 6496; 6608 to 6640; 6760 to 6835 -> -4.6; 13.3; 11.2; 12.3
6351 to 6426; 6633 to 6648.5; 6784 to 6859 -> -3.5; 12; 11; 11.4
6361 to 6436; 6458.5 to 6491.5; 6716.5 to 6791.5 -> -4.6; 12.1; 11.5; 12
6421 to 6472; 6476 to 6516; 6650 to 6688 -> -1.7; 13.1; 12.9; 13.1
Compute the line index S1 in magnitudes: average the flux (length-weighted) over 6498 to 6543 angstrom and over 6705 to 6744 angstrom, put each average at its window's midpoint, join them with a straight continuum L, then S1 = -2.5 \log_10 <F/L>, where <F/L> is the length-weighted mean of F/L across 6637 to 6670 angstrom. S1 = -0.05 mag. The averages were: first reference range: 14.4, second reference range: 11.9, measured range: 13.4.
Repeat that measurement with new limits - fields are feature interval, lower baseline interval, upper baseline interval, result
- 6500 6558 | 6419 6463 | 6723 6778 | -0.14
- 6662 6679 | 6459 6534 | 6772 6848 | -0.07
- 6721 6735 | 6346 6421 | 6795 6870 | -0.05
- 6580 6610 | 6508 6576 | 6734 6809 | -0.04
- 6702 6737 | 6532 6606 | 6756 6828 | 0.03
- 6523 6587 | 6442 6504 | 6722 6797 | -0.13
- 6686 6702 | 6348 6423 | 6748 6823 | -0.09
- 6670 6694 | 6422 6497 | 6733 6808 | -0.06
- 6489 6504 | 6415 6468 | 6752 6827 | -0.01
